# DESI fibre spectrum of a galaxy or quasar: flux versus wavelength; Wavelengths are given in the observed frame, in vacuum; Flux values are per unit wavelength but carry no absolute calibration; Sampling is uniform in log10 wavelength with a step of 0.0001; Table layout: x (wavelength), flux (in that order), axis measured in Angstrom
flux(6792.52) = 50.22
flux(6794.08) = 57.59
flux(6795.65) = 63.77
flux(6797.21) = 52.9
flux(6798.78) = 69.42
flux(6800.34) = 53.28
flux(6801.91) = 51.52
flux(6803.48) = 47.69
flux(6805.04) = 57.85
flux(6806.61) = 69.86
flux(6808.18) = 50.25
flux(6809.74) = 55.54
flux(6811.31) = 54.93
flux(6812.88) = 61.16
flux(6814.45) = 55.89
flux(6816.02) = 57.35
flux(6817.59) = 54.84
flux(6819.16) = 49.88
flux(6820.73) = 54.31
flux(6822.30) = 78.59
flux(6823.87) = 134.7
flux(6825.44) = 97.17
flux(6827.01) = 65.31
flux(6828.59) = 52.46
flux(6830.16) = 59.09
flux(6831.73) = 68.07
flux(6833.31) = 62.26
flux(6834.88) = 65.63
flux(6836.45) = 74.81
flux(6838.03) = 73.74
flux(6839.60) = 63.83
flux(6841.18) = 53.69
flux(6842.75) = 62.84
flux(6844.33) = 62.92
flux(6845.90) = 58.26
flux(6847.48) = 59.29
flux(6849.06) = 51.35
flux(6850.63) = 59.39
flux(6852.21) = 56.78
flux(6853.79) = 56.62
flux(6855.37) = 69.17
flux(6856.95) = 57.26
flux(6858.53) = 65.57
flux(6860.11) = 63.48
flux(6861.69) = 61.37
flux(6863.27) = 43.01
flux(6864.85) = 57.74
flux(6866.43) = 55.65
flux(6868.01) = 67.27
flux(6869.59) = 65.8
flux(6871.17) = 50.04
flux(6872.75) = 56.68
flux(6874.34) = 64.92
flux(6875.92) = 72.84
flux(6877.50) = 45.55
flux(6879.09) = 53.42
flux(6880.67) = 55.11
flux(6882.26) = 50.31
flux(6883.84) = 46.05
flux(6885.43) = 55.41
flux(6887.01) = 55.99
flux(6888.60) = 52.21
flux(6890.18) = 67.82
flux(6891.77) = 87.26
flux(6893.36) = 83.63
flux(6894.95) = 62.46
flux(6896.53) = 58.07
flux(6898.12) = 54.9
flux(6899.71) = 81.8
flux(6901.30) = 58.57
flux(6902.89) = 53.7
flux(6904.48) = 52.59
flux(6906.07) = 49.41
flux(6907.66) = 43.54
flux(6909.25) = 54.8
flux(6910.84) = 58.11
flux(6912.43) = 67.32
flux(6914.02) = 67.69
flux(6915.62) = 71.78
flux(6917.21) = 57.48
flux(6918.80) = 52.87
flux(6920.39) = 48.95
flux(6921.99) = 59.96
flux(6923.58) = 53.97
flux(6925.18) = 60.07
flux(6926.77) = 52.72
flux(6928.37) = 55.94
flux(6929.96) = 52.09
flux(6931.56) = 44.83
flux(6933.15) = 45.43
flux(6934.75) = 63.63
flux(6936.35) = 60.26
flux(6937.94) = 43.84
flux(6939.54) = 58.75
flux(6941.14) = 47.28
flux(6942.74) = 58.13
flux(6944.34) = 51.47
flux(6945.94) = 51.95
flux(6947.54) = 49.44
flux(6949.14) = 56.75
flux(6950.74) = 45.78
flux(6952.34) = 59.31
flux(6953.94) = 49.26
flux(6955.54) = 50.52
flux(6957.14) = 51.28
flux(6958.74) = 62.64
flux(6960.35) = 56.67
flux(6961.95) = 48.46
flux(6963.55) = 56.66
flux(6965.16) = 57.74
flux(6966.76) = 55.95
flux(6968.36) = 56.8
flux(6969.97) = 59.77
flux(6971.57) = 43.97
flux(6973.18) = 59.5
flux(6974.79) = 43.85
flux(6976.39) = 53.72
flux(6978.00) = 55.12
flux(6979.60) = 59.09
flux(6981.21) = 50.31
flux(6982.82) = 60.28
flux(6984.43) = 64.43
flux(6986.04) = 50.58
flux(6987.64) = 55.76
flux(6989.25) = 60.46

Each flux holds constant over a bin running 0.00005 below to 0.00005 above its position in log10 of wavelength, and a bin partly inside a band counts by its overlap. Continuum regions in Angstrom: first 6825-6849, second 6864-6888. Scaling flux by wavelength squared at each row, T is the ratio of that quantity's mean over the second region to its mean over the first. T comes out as 0.89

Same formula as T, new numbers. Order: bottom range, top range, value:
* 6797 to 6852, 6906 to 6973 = 0.90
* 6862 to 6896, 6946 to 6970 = 0.93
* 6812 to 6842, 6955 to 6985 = 0.85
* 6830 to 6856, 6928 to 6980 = 0.89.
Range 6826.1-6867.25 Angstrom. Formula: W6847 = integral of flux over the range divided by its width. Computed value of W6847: 60.9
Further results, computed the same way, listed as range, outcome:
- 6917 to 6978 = 53.6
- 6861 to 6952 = 57.1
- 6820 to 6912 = 62.1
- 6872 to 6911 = 59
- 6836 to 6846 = 64.4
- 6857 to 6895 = 59.9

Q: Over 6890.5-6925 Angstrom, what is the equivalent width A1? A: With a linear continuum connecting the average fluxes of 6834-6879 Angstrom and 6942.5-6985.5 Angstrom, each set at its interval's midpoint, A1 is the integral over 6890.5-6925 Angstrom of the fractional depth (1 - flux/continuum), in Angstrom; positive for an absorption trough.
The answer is -2.0 Angstrom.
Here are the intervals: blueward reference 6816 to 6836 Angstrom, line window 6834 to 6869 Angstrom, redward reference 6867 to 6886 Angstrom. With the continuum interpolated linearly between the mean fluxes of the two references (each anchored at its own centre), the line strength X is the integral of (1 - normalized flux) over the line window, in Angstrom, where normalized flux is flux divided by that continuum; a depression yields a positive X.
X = 1.3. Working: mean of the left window 69.8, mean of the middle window 60.9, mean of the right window 56.9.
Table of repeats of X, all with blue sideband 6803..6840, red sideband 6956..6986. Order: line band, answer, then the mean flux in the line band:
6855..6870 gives 0.56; 60.3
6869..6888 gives 1.74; 55.9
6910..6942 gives 1.17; 56.1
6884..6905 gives -0.92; 63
